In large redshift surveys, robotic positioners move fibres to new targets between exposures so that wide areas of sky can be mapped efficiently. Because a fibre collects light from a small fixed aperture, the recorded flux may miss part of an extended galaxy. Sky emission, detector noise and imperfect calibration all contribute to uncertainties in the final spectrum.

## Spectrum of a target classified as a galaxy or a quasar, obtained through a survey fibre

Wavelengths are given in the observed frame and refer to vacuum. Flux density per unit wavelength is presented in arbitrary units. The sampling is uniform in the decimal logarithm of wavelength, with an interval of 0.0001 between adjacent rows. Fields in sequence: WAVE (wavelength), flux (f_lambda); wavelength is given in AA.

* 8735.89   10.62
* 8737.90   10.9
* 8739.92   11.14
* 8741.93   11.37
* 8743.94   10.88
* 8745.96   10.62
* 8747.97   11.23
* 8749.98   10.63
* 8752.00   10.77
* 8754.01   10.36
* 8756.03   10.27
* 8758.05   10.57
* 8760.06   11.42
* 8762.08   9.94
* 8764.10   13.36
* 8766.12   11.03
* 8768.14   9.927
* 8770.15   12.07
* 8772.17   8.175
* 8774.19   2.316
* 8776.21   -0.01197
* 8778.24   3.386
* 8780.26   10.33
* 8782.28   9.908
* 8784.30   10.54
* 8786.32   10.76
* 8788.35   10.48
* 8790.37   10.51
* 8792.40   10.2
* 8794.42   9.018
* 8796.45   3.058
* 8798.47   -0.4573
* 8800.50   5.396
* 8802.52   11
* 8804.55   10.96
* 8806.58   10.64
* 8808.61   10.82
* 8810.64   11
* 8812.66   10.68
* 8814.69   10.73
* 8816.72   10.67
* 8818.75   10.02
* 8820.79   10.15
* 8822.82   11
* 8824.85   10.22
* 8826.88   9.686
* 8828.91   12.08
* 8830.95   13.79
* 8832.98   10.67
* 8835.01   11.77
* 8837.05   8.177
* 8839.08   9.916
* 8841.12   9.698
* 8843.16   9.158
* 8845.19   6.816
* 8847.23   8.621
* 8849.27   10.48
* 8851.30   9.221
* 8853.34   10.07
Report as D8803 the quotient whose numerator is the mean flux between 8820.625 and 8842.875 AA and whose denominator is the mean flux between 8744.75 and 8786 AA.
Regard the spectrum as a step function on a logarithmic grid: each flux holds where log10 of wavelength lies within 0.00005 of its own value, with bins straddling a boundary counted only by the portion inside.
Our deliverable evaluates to 1.1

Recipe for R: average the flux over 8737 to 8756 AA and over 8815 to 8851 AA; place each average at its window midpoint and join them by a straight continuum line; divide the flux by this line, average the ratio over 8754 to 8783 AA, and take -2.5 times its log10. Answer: 0.21 mag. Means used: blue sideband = 10.8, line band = 8.8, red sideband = 10.2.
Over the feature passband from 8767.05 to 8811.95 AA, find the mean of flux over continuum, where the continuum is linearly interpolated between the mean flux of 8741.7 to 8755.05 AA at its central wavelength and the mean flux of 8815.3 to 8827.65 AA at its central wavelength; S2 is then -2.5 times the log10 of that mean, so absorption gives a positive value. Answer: 0.27 mag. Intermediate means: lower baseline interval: 10.8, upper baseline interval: 10.3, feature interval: 8.21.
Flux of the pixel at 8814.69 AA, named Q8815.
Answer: 10.73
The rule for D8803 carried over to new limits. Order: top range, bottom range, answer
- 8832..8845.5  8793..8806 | 1.42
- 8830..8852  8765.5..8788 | 1.22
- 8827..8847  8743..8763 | 0.95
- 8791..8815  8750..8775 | 0.85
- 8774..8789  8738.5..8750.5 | 0.67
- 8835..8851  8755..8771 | 0.83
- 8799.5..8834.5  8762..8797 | 1.22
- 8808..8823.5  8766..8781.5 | 1.52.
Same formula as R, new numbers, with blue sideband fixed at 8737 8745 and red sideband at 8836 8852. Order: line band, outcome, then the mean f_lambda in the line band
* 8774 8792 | 0.27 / 7.91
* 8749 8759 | 0.03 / 10.5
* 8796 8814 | 0.17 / 8.33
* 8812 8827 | -0.10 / 10.4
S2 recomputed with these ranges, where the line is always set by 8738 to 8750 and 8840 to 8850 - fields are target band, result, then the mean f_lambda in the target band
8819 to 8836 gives -0.198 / 11.1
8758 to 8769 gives -0.050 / 11.1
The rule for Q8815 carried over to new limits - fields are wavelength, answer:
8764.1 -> 13.36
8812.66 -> 10.68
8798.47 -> -0.4573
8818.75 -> 10.02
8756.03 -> 10.27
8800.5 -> 5.396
